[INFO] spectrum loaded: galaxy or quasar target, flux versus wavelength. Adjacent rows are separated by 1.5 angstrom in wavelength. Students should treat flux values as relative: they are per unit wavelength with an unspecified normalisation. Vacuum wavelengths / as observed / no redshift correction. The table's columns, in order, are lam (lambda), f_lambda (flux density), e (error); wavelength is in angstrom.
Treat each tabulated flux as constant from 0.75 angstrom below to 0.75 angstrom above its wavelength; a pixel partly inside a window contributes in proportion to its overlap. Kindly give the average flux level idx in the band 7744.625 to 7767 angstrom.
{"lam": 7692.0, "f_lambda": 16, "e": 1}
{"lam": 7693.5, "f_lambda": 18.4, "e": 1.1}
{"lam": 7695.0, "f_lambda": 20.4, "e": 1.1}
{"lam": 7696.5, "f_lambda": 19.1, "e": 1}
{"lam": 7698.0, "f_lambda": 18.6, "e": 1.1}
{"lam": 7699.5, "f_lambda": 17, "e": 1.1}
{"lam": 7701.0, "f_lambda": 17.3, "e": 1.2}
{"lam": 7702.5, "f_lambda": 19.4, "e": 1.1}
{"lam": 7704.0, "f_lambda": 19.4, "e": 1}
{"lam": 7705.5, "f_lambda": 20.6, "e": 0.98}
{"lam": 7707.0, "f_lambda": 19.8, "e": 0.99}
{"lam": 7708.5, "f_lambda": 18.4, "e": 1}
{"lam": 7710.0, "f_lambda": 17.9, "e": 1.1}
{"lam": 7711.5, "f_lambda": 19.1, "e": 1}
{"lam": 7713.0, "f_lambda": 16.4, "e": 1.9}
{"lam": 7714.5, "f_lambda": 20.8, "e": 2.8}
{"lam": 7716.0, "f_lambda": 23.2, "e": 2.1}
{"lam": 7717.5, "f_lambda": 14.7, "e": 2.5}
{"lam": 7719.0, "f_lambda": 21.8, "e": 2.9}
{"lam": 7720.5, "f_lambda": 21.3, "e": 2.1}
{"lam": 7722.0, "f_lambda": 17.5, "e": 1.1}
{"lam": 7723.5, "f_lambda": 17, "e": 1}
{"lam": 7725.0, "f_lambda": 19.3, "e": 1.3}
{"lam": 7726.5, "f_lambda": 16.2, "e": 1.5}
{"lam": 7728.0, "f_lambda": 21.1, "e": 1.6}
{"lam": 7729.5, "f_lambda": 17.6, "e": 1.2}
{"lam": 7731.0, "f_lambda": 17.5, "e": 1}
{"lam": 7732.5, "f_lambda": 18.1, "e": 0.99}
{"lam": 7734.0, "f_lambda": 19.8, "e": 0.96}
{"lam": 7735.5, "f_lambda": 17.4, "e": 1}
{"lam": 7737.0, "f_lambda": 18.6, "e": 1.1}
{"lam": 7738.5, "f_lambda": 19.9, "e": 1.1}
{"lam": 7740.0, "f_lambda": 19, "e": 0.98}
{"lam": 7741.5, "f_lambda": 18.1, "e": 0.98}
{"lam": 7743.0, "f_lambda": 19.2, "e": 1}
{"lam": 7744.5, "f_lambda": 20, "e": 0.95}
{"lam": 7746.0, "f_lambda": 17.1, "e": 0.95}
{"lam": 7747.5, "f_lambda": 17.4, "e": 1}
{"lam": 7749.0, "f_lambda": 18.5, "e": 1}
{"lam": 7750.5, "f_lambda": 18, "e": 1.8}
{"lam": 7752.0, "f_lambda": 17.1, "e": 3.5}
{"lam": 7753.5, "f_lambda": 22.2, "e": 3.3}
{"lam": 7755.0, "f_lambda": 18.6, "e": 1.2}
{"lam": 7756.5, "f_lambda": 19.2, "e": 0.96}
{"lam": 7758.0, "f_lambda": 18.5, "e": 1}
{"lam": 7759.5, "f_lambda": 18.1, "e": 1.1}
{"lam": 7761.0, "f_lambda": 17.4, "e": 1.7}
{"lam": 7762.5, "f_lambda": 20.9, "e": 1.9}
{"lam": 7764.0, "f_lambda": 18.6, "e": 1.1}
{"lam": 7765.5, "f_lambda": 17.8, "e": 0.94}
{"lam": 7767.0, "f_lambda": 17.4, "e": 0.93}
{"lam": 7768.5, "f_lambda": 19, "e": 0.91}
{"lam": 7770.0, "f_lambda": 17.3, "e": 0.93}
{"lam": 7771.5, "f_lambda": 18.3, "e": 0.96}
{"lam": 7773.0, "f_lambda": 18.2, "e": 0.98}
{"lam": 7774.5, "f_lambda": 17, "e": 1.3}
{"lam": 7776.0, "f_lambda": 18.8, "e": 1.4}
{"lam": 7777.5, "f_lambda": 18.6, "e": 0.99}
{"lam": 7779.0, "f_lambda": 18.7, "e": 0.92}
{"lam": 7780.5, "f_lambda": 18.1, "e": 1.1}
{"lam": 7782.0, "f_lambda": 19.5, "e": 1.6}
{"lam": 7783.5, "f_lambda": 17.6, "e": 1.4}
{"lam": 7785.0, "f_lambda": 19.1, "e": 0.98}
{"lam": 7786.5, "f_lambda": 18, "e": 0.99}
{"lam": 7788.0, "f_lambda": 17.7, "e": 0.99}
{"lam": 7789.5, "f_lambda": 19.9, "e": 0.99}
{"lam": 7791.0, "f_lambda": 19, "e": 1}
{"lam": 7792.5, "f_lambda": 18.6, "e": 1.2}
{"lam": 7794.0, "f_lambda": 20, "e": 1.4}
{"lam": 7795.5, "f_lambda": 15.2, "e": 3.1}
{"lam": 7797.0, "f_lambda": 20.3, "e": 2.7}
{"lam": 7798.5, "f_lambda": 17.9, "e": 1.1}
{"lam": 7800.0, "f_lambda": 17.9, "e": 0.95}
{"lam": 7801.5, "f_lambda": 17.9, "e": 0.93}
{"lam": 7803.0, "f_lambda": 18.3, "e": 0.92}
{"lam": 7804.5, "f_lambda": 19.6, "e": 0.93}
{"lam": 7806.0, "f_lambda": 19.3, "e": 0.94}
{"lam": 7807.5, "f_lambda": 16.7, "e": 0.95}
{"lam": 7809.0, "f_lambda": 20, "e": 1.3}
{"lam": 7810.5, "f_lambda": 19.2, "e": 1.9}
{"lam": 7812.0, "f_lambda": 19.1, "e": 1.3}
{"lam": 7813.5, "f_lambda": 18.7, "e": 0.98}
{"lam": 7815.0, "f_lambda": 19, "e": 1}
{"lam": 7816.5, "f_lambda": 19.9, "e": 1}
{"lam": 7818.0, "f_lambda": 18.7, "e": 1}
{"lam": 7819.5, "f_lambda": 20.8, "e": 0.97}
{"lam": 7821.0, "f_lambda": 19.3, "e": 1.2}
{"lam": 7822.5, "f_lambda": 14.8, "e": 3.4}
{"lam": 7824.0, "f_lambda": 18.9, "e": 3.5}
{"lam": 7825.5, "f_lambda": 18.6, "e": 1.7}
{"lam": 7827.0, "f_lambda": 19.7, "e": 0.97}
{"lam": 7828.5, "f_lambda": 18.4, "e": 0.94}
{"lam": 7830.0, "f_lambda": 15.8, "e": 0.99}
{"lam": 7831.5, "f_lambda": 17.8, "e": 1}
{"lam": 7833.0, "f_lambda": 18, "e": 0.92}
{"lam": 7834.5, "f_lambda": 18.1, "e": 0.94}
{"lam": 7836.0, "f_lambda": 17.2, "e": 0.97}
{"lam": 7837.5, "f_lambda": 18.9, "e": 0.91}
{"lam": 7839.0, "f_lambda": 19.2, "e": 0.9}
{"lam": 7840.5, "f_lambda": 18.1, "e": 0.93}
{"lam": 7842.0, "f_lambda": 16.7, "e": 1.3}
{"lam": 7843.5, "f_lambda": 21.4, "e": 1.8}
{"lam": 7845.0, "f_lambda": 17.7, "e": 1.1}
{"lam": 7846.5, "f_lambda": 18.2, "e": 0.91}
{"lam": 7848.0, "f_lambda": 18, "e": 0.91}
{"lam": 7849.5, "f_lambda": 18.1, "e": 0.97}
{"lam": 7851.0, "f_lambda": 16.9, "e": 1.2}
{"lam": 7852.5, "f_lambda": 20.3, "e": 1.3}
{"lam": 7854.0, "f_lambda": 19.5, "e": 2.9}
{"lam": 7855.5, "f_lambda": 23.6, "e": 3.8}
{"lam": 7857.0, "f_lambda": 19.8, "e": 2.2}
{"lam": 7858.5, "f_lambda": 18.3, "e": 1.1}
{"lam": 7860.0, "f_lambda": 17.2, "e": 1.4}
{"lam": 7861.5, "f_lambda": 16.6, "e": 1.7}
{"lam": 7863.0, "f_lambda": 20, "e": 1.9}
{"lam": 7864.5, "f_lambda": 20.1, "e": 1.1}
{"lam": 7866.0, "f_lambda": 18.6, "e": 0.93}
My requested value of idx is 18.5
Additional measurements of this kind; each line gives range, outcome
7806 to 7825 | 18.8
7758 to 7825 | 18.5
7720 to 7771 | 18.5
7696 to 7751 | 18.7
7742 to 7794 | 18.5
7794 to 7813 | 18.5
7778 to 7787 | 18.5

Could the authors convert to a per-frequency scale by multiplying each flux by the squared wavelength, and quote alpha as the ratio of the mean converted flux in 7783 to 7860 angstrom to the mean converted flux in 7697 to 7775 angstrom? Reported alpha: 1.0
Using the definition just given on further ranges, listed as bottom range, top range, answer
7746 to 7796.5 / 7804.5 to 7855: 1.02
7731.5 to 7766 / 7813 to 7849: 1.01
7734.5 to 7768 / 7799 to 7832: 1.01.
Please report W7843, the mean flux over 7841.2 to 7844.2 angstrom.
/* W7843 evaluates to 19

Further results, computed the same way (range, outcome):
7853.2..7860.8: 19.7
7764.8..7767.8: 17.6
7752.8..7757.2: 20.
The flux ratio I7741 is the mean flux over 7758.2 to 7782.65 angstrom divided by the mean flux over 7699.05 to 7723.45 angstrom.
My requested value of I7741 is 1.0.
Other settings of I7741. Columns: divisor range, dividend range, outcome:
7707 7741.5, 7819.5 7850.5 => 0.97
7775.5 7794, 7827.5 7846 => 0.97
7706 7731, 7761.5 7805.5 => 0.98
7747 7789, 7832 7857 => 1.02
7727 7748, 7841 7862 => 1.01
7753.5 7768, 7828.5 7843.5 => 0.96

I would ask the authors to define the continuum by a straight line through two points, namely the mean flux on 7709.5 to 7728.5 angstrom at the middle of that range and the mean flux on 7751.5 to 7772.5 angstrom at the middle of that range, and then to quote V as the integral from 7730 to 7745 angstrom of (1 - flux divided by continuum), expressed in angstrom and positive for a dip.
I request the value 0.1 angstrom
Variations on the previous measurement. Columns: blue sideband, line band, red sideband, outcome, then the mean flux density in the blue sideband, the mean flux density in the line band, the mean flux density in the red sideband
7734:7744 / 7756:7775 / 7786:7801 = 0.35 angstrom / 18.8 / 18.3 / 18.4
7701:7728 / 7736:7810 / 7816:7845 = 0.67 angstrom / 19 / 18.5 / 18.4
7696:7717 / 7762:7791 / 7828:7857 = 0.52 angstrom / 19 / 18.4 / 18.6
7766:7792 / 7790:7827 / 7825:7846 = -0.77 angstrom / 18.4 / 18.7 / 18.3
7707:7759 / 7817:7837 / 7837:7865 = 0.68 angstrom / 18.7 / 18.2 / 18.9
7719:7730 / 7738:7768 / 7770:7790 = -0.10 angstrom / 18.8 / 18.6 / 18.4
